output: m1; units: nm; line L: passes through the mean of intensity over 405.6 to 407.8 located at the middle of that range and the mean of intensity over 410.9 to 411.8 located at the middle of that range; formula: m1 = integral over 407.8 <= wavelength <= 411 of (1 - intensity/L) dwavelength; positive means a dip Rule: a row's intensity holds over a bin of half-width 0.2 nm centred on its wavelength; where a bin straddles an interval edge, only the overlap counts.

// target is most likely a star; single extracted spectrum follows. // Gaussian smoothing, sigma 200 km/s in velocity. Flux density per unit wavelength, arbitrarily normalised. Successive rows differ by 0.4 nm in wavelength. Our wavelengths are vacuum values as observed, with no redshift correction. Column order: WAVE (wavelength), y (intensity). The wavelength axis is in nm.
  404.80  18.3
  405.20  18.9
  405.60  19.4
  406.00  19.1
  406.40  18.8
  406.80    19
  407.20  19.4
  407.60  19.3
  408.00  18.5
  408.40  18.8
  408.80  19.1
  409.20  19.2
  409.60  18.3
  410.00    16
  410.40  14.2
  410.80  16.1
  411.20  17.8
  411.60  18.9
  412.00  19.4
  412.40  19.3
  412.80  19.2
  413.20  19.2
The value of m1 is 0.18 nm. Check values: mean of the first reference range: 19.1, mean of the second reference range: 18.1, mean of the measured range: 17.5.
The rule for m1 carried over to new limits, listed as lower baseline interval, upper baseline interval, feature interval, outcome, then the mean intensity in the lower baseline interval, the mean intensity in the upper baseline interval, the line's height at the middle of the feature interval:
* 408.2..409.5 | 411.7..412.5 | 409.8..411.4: 0.261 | 19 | 19.3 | 19.2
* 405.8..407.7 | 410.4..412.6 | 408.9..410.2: 0.035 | 19.1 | 17.9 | 18.4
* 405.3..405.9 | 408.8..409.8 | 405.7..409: 0.008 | 19.3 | 18.8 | 19.1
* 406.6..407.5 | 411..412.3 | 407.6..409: 0.016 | 19.2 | 18.7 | 19.1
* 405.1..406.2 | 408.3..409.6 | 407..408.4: -0.001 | 19.2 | 18.9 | 19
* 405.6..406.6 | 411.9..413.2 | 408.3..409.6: 0.014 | 19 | 19.3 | 19.1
